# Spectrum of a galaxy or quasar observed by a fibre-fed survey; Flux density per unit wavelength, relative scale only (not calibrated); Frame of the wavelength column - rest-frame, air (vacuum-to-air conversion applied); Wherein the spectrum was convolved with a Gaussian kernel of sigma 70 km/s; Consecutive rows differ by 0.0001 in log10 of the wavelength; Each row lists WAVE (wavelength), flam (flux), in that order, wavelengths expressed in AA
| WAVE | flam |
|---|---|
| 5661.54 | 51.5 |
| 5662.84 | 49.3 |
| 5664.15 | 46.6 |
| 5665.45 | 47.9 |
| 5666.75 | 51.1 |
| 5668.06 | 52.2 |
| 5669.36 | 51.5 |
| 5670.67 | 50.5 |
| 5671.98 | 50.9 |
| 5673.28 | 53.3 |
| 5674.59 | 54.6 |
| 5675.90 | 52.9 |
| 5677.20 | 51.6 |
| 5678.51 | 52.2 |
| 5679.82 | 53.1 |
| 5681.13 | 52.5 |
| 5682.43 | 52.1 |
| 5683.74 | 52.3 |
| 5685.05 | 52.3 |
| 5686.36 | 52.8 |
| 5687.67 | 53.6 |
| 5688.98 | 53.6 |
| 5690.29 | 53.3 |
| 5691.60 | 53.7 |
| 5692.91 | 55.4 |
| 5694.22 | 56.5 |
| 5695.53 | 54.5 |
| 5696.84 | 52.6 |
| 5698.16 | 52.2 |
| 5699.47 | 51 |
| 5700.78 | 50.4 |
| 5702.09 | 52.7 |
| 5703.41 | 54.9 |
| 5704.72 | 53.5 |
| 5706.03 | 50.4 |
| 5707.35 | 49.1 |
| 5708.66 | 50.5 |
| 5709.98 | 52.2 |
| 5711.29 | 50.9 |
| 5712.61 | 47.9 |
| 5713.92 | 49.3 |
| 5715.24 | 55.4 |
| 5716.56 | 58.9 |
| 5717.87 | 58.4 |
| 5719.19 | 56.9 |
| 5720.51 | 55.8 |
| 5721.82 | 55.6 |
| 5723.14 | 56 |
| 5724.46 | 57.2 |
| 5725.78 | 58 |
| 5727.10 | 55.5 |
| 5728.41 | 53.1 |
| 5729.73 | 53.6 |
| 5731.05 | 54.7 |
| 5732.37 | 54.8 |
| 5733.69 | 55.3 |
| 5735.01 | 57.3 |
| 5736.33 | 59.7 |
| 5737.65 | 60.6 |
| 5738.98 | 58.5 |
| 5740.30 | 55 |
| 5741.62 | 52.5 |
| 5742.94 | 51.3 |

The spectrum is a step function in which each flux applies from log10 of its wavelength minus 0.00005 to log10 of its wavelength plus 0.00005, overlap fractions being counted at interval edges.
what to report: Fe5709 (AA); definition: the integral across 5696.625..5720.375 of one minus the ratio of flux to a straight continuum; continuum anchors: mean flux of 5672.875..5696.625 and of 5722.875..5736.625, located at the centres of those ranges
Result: 0.9 AA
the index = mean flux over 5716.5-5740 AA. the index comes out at 56.6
